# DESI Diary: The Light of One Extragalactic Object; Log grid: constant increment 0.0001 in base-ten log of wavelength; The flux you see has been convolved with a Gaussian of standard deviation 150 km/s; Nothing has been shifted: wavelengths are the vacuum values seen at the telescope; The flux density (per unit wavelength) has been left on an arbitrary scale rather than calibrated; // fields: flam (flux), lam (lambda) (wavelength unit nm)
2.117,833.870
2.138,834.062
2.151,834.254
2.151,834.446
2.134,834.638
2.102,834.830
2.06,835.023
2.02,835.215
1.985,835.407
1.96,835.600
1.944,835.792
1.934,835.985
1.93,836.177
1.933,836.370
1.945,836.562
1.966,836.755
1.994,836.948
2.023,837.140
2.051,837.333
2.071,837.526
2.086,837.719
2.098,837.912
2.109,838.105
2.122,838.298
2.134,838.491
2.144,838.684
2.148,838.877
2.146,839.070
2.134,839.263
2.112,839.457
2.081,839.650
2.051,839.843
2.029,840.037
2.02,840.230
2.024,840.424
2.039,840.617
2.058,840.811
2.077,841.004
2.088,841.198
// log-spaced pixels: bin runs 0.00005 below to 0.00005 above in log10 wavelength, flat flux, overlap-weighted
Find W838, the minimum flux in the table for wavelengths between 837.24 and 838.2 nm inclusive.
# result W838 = 2.051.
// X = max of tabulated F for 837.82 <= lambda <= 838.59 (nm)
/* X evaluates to 2.134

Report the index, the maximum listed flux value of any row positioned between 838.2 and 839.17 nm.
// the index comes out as 2.148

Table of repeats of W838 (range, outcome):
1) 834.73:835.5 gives 1.985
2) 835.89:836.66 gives 1.93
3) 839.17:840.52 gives 2.02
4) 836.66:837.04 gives 1.966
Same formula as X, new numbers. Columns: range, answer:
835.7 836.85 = 1.966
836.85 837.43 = 2.051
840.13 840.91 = 2.058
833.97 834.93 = 2.151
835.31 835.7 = 1.985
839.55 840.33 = 2.081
